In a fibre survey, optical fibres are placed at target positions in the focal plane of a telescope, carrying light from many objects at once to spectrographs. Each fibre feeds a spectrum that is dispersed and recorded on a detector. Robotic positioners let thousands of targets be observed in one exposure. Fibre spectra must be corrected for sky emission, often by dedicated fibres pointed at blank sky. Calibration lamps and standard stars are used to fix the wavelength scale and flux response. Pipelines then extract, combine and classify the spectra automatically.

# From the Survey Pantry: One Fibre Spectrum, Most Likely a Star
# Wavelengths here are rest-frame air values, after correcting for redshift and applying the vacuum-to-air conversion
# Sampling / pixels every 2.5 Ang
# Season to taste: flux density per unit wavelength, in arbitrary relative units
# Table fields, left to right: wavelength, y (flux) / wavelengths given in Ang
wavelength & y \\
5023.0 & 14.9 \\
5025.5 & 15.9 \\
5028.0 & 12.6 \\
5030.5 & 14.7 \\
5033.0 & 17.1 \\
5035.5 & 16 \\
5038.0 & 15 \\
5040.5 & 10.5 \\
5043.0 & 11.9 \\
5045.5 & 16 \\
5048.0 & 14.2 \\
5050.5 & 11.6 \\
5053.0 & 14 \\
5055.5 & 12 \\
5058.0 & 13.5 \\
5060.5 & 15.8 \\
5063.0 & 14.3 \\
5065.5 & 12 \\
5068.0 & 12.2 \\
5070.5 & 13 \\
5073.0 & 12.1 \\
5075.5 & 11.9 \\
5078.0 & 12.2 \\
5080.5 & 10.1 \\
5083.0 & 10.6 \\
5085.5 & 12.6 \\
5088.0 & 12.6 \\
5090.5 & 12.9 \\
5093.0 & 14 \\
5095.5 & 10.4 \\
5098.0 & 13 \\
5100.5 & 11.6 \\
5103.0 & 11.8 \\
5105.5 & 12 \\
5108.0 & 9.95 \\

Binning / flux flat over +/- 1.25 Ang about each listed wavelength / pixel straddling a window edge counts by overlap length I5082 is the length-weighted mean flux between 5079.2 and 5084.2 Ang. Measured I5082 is 10.4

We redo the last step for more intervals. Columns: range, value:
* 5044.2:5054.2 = 13.9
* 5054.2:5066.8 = 13.5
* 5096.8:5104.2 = 12.1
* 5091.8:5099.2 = 12.5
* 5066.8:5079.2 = 12.3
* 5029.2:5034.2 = 15.9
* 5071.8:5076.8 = 12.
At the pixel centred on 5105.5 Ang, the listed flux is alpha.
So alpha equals 12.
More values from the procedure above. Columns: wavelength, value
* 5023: 14.9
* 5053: 14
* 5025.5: 15.9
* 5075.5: 11.9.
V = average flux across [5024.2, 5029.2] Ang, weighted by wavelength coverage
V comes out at 14.3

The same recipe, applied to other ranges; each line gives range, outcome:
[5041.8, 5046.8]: 14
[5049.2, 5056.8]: 12.6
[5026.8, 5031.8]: 13.7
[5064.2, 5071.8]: 12.4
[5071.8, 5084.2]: 11.4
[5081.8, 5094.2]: 12.5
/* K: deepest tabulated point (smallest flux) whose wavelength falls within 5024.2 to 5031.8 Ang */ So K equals 12.6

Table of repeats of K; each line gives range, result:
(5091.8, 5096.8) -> 10.4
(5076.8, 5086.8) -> 10.1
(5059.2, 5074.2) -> 12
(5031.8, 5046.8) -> 10.5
